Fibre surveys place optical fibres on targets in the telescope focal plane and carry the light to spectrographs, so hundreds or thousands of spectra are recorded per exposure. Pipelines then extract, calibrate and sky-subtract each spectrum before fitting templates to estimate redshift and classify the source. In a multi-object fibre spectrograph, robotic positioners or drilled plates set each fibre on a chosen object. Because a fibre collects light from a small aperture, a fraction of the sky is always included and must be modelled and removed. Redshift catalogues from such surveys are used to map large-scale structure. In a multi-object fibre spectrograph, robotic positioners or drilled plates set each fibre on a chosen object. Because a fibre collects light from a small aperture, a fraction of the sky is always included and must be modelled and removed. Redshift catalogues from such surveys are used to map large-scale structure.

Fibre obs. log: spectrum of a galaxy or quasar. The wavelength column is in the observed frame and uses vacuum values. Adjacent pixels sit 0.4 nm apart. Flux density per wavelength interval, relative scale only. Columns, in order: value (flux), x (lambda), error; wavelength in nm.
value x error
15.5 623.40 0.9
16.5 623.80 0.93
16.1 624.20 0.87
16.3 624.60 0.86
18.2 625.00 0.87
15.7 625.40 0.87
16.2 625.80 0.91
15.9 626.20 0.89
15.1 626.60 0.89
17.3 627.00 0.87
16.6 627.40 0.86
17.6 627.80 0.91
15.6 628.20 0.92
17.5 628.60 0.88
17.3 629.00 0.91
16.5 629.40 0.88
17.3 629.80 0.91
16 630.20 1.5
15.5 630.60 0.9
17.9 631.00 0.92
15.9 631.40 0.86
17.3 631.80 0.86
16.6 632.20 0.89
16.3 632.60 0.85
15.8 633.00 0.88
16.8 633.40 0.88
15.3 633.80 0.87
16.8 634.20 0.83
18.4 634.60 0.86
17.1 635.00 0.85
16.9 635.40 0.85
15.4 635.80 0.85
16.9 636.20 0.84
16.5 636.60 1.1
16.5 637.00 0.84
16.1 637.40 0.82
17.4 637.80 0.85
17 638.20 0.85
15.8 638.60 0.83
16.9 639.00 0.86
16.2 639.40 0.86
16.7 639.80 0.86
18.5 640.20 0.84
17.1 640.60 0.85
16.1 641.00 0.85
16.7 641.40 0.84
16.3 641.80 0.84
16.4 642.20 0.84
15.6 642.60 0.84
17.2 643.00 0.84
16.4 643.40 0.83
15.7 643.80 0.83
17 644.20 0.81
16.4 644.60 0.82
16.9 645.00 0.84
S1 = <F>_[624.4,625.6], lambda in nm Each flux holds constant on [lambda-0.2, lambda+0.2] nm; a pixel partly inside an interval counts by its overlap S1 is 16.7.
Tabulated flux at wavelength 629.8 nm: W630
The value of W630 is 17.3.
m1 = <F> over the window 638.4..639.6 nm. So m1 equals 16.3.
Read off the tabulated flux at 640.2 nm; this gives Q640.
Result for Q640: 18.5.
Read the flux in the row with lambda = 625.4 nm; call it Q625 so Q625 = 15.7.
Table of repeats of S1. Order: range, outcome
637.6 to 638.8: 16.7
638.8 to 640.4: 17.1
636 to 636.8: 16.7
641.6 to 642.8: 16.1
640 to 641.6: 17.1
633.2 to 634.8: 16.8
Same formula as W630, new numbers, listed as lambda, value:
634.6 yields 18.4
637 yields 16.5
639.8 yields 16.7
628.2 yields 15.6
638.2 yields 17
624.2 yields 16.1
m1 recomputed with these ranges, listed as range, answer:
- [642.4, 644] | 16.2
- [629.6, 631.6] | 16.5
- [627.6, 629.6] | 16.9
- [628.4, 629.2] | 17.4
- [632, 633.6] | 16.4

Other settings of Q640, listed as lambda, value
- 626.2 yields 15.9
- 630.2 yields 16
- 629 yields 17.3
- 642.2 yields 16.4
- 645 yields 16.9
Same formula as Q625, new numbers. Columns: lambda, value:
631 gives 17.9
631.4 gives 15.9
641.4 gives 16.7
